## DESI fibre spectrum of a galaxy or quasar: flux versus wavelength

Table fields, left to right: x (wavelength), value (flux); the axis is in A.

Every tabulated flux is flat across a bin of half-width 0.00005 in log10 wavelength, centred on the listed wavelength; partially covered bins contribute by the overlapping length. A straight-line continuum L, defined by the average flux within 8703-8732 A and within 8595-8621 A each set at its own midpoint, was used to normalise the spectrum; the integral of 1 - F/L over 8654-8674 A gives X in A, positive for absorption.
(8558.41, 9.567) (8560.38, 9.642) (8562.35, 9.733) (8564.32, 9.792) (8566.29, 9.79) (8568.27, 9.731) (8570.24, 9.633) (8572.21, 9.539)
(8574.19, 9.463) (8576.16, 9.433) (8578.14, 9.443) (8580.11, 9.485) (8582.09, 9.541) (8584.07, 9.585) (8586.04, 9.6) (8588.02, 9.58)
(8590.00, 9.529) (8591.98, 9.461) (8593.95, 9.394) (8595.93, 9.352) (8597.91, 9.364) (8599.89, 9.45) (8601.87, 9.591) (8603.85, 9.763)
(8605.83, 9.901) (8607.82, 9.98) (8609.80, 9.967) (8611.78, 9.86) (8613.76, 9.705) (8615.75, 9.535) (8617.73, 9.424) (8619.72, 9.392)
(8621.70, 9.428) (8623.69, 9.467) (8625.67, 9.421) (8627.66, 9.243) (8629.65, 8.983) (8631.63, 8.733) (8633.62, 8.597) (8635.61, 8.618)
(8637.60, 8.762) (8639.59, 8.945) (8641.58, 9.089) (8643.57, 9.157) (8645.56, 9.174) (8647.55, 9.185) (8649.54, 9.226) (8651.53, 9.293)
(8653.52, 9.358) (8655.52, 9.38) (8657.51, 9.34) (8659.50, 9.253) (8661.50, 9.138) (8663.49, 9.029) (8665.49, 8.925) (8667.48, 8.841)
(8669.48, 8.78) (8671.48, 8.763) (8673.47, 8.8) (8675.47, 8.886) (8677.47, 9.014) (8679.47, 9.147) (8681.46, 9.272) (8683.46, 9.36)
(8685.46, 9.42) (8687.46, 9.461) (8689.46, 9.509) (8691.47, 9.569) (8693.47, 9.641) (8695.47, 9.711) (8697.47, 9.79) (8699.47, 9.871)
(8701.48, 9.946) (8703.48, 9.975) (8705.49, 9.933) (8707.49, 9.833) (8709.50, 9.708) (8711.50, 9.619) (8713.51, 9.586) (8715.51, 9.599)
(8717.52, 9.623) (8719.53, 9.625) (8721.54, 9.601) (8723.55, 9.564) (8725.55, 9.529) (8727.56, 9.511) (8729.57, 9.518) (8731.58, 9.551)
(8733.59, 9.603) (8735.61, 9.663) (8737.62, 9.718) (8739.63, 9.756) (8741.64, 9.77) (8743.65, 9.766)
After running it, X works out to 1.25 A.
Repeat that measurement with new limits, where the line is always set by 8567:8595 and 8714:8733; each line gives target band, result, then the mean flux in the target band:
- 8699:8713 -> -0.4 A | 9.83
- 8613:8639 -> 1.0 A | 9.17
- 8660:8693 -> 1.5 A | 9.13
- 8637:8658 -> 0.8 A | 9.18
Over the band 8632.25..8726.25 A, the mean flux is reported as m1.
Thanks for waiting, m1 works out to 9.33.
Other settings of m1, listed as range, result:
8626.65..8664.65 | 9.08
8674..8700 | 9.42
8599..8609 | 9.74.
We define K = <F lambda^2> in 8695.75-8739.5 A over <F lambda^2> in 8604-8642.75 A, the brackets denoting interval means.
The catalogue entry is 1.06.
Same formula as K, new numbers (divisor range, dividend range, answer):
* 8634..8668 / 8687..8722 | 1.08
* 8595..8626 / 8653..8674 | 0.95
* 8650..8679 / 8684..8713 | 1.08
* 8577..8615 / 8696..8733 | 1.04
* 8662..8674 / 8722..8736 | 1.09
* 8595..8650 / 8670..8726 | 1.04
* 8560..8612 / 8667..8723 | 1.01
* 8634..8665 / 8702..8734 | 1.08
